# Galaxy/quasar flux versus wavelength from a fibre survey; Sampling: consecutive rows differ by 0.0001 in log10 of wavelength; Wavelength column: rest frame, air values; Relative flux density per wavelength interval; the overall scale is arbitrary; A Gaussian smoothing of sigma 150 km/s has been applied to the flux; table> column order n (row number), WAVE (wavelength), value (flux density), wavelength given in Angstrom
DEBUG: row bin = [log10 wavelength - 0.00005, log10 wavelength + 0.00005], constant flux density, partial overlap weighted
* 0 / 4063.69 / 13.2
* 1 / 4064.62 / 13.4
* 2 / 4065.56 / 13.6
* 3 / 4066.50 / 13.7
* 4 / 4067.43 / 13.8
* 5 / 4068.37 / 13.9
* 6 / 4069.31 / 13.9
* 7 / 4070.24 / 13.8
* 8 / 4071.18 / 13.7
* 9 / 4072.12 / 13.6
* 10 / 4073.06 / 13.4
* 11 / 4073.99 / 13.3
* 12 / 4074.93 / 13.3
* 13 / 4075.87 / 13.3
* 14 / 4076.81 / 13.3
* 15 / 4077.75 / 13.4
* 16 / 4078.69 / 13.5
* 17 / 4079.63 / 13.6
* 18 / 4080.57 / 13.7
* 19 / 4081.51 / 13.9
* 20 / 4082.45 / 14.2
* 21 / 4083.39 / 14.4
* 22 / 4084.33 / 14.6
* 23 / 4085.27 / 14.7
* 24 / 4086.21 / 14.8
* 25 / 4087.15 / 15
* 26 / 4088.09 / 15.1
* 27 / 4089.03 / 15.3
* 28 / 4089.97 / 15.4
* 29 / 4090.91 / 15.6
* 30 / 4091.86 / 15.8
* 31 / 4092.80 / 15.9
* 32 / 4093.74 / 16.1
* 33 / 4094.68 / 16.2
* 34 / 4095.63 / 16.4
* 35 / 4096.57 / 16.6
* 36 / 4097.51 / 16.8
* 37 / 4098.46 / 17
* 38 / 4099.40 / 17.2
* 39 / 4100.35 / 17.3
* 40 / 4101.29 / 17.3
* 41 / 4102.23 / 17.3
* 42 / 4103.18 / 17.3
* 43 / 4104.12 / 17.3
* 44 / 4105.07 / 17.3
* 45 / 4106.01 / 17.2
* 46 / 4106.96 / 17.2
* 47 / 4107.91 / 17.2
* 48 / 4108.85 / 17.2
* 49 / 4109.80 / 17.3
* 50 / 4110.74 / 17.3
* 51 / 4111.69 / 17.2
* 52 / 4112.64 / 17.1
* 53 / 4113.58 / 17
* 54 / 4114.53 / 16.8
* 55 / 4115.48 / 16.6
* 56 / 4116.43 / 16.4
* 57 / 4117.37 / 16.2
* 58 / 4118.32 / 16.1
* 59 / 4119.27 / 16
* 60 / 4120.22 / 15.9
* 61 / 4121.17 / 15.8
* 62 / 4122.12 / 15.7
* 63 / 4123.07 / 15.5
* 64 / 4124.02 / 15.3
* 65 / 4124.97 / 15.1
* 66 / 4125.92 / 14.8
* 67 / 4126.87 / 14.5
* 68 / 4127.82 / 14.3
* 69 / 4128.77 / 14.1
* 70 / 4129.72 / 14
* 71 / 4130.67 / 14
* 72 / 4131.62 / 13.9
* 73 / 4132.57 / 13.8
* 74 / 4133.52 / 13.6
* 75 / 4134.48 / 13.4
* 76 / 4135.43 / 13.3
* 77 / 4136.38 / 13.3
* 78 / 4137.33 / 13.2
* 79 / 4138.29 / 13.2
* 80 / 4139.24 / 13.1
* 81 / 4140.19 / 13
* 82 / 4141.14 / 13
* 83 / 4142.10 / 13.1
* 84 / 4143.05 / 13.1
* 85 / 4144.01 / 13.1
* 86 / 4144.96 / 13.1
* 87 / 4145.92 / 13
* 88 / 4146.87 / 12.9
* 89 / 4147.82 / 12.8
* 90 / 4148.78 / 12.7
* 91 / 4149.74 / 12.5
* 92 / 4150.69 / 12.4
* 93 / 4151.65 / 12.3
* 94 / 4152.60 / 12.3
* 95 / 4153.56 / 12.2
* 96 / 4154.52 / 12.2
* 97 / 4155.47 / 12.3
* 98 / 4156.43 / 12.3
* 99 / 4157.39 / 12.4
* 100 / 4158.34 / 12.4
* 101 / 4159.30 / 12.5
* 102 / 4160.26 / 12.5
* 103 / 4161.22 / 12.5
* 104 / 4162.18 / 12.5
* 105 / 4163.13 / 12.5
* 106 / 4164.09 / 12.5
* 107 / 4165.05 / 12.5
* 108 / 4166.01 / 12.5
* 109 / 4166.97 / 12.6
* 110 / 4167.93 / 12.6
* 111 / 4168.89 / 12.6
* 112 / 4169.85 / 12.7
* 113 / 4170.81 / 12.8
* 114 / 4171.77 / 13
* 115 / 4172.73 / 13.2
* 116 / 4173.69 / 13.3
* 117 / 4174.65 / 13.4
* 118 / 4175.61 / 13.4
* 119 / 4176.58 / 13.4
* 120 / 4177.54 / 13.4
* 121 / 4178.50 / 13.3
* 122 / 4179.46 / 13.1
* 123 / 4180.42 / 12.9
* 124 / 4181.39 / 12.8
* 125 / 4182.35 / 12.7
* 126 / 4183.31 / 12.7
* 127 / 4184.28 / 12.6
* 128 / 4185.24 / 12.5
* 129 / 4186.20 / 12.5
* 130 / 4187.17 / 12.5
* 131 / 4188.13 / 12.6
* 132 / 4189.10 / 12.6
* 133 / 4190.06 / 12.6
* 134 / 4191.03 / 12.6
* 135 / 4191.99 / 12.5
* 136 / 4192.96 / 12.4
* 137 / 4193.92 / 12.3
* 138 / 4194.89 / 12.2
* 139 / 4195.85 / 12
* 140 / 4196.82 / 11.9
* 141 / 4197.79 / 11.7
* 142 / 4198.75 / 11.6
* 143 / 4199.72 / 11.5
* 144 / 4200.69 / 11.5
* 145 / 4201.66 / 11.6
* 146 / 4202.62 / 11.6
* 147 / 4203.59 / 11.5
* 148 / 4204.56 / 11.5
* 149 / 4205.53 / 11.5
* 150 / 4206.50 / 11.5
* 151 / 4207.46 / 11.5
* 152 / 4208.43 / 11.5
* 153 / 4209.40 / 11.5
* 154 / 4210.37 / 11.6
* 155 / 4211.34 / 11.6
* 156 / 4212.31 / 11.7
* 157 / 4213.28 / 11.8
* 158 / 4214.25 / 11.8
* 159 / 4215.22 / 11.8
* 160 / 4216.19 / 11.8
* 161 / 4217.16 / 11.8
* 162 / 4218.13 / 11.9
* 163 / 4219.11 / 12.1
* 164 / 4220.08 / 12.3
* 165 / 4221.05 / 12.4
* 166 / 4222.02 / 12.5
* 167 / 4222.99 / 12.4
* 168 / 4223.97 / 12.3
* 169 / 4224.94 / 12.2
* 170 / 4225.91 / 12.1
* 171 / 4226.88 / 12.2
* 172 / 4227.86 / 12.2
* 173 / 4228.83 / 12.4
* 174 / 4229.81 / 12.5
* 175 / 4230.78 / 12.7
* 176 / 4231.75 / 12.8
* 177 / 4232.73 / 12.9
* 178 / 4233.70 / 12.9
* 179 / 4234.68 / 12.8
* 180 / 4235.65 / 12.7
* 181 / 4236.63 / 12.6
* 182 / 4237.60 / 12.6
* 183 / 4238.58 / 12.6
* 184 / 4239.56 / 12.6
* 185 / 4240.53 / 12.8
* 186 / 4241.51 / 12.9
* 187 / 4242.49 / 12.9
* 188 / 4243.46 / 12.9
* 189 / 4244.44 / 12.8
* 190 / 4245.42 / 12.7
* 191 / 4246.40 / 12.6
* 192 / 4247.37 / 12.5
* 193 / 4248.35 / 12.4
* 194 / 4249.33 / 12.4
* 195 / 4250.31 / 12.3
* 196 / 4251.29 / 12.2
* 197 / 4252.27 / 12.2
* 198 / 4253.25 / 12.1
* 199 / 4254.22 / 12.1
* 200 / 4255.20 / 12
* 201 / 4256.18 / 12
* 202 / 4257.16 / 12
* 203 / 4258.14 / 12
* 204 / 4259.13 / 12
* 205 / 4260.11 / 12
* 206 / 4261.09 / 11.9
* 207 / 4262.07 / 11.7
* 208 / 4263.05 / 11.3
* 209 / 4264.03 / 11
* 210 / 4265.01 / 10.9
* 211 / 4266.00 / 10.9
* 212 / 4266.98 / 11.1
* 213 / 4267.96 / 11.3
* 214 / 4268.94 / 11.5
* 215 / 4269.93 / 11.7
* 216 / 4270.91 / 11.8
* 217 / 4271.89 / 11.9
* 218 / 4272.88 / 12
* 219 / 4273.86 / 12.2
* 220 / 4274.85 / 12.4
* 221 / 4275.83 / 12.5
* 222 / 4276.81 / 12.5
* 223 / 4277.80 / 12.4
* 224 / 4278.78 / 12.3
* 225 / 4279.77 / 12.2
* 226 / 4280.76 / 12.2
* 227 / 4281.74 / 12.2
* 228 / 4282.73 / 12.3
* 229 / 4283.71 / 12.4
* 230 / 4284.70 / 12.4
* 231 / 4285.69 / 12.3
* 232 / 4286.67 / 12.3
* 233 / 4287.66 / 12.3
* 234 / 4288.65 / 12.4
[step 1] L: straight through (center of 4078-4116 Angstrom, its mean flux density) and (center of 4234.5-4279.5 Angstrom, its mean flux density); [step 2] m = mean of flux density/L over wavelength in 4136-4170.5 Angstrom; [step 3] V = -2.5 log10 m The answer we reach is 0.161 mag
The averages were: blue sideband 16.1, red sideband 12.1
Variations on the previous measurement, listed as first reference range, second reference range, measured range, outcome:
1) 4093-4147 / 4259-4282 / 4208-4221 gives 0.12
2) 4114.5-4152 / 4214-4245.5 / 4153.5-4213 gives 0.08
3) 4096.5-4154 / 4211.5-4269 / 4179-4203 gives 0.09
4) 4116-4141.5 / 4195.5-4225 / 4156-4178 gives 0.04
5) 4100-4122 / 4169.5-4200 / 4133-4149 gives 0.16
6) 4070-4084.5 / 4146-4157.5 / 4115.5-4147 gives -0.12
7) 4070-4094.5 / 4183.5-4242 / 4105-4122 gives -0.21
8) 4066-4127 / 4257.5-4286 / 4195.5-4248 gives 0.07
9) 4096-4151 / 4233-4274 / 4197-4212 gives 0.15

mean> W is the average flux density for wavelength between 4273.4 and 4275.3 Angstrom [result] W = 12.3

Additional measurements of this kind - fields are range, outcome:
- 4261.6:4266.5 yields 11.2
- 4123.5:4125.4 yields 15.2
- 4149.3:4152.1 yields 12.4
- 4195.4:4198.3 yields 11.9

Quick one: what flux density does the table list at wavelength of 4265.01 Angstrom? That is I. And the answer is 10.9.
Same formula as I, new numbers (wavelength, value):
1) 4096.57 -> 16.6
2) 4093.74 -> 16.1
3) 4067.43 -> 13.8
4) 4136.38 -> 13.3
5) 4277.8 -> 12.4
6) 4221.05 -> 12.4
